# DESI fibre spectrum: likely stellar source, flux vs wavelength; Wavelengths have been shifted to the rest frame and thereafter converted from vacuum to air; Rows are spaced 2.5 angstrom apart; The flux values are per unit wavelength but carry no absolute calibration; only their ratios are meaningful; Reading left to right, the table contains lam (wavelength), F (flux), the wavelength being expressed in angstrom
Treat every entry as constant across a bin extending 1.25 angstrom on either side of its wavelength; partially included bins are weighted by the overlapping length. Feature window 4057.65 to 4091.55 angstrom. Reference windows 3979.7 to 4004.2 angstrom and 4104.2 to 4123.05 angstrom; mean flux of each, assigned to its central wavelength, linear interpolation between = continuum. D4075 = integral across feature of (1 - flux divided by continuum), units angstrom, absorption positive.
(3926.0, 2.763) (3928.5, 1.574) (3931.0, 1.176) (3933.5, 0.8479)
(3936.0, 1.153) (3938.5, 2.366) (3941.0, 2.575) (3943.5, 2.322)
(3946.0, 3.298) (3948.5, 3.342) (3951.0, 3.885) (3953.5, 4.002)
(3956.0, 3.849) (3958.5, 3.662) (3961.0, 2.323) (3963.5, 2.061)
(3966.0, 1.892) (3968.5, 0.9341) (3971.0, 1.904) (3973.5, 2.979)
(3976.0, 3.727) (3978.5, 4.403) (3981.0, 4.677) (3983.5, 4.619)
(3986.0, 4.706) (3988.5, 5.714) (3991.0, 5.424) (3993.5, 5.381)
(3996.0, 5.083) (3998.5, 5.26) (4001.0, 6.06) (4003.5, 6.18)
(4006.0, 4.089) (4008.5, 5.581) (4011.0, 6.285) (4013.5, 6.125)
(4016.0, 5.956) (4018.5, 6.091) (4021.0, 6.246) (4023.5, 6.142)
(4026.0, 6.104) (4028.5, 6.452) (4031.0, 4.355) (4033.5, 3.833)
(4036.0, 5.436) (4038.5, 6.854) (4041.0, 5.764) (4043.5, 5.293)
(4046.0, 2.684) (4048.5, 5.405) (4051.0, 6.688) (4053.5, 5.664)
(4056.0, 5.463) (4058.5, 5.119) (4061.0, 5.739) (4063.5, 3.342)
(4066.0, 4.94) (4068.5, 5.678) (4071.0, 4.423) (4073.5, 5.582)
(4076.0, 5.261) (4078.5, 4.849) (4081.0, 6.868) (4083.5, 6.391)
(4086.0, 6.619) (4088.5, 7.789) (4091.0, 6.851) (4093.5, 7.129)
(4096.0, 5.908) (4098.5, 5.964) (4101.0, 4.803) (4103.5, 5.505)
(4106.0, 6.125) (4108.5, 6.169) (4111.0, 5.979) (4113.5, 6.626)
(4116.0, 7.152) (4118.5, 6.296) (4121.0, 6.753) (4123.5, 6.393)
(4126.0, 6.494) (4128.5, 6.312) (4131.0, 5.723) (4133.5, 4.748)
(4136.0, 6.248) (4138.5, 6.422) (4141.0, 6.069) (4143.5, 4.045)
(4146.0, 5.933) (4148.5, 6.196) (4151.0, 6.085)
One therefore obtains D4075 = 2.3 angstrom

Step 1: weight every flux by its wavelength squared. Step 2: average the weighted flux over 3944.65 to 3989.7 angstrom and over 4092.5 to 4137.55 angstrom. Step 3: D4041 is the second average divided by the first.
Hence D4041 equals 1.9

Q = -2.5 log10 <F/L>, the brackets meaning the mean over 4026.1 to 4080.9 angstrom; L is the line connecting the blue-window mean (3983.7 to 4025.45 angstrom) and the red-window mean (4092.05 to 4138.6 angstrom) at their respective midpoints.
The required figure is 0.12 mag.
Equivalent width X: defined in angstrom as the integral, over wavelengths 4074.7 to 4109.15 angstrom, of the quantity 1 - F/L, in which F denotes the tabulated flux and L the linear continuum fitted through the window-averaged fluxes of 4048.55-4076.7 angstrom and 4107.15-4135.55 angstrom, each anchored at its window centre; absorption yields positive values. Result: -2.5 angstrom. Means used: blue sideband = 5.27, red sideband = 6.24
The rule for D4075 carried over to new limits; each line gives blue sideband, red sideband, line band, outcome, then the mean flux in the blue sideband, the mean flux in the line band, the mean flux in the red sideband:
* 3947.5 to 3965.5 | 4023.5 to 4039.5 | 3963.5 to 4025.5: -3.8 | 3.24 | 4.77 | 5.53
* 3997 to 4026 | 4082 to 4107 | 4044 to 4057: 1.9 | 5.83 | 5.18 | 6.32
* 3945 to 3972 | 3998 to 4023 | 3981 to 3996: -1.9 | 2.84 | 5.12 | 5.81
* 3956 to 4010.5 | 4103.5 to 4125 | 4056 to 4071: 1.5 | 4.15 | 4.96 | 6.38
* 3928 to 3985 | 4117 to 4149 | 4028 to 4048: -3.7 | 2.79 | 5.04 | 5.98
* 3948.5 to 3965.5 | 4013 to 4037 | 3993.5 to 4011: -2.1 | 3.24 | 5.44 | 5.66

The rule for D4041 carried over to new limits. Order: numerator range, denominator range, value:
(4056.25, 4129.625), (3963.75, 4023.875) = 1.32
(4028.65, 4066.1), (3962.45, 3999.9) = 1.35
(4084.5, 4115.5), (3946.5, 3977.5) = 2.33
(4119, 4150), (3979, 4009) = 1.23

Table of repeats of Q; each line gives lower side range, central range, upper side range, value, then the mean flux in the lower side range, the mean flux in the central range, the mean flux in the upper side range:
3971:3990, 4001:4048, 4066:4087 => -0.139 mag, 4.25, 5.54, 5.65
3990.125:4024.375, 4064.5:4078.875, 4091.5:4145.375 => 0.158 mag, 5.71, 5.11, 6.05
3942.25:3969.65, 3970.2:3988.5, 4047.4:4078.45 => -0.178 mag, 2.88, 4.03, 5.26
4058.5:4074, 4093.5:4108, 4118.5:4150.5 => -0.070 mag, 4.93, 5.81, 5.96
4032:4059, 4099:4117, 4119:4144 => -0.043 mag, 5.29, 6.03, 5.99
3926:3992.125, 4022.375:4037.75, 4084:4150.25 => -0.219 mag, 3.04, 5.43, 6.17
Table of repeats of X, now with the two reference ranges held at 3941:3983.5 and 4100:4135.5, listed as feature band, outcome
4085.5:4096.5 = -2.7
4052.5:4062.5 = -1.0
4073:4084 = -0.9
